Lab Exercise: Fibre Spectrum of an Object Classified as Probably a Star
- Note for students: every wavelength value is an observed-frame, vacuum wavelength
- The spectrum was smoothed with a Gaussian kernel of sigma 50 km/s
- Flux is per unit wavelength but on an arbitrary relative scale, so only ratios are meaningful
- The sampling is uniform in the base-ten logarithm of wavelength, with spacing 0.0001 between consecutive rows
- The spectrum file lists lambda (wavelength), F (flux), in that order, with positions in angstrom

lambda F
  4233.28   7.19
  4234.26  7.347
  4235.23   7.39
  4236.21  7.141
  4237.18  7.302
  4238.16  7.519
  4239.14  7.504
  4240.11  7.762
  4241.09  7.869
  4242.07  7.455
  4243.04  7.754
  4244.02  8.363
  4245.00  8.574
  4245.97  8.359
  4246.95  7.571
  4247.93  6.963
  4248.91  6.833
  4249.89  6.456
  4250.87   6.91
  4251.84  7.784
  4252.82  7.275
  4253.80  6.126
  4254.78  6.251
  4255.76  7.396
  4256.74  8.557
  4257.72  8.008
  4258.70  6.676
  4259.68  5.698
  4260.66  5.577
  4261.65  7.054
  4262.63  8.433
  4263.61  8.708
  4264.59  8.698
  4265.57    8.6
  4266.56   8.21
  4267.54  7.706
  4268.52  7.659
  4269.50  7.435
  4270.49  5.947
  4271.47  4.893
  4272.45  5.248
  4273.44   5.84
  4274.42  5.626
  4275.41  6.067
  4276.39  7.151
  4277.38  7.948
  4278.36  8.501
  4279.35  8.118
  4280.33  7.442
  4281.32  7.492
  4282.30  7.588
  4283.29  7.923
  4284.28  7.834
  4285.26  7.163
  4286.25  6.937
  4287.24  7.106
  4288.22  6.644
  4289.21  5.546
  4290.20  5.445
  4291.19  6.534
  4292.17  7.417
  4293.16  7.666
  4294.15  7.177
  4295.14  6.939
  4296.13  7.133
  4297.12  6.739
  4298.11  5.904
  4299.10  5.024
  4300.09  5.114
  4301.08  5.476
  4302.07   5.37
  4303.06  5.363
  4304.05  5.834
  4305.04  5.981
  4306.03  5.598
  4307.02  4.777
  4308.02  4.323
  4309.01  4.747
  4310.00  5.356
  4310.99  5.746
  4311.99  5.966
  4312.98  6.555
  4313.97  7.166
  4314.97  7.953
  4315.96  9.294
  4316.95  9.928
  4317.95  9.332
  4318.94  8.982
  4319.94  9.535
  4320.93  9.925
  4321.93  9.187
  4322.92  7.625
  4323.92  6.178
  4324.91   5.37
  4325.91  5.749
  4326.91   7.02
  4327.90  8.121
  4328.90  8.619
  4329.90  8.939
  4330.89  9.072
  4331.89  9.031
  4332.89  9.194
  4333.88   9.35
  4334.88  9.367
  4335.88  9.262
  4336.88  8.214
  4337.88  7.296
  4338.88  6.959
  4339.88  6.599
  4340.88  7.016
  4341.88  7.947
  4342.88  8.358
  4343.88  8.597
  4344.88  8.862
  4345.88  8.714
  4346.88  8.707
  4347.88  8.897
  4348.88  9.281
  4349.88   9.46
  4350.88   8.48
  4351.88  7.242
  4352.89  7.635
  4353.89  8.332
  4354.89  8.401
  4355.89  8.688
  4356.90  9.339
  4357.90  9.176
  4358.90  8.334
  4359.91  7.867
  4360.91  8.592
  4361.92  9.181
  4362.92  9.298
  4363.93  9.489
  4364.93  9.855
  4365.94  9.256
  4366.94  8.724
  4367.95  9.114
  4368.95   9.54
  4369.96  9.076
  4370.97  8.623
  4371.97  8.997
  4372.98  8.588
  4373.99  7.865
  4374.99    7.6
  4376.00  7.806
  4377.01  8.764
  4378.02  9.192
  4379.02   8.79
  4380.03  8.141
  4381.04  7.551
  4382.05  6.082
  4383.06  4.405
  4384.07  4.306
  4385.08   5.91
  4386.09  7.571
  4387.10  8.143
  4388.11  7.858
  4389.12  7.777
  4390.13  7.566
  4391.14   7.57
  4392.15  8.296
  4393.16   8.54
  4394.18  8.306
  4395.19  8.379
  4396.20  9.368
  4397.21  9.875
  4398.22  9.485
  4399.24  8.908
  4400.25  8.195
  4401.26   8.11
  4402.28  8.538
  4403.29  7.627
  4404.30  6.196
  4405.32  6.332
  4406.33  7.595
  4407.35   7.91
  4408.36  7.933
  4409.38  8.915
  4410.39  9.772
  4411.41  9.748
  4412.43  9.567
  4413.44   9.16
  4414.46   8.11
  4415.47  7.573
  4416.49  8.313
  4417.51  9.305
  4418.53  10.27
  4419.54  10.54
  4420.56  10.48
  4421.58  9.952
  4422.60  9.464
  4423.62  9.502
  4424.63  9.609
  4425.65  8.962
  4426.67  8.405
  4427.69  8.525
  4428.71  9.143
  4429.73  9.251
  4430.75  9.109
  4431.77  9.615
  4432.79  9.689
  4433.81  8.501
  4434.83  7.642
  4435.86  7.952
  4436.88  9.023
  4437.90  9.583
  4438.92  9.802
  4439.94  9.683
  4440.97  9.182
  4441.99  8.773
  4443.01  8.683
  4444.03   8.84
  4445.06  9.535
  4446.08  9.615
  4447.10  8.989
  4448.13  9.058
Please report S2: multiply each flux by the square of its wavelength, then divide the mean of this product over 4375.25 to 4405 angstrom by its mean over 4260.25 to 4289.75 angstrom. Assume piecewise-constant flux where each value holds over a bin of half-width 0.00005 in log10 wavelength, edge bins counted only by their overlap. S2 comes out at 1.15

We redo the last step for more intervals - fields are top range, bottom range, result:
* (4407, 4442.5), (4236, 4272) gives 1.34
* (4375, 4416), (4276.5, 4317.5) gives 1.26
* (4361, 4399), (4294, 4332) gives 1.22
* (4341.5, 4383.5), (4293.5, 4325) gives 1.29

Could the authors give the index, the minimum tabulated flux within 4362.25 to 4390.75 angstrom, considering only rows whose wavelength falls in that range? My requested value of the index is 4.306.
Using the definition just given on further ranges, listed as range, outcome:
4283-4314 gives 4.323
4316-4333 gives 5.37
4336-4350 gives 6.599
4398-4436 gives 6.196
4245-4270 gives 5.577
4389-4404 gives 7.566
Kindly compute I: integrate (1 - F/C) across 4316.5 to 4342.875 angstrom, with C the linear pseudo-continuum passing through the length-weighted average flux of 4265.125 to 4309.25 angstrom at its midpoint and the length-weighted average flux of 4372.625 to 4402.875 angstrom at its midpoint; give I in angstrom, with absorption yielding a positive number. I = -4.0 angstrom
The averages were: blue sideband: 6.57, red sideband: 7.91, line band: 8.22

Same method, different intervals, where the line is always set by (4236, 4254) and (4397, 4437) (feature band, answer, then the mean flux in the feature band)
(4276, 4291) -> 1.0 angstrom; 7.24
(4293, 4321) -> 4.6 angstrom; 6.66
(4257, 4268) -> 0.0 angstrom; 7.6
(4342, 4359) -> -0.6 angstrom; 8.61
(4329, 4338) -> -0.8 angstrom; 8.91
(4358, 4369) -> -0.8 angstrom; 9.01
